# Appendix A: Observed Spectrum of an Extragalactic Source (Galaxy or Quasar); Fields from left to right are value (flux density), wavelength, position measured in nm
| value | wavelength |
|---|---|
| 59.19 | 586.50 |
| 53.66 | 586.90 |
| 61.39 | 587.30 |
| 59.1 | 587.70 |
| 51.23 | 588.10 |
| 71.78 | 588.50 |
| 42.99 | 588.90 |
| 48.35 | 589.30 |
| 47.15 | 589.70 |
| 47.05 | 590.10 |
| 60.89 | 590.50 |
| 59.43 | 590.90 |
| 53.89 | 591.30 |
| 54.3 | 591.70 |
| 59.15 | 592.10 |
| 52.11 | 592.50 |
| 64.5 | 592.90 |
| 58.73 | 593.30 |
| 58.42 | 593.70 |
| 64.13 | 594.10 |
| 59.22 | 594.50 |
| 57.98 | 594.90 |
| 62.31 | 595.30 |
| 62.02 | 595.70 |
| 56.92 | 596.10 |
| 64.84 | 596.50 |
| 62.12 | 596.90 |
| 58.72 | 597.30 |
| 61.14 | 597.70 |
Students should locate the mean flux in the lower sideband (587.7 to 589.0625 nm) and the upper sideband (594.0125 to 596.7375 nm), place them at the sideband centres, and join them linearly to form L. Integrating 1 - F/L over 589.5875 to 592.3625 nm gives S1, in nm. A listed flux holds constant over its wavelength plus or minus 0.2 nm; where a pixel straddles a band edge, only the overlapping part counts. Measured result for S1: 0.156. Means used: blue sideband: 56.2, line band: 54.7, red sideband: 60.9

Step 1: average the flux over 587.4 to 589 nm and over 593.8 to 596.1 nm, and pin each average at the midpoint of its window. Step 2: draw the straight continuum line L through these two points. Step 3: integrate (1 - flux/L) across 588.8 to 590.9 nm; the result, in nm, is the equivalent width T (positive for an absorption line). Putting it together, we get 0.277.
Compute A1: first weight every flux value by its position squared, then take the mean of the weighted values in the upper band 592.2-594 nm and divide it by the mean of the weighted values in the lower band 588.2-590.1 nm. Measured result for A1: 1.1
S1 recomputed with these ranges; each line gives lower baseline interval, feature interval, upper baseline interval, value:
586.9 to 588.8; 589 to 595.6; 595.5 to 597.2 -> 0.41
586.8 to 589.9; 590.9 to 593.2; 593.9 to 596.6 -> 0.03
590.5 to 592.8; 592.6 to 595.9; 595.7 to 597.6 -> -0.10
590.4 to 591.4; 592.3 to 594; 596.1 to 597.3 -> 0.02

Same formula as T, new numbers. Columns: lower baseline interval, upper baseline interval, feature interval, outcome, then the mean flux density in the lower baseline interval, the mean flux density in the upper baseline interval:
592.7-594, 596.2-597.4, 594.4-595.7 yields 0.02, 60.8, 61.7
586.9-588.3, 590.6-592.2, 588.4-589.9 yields 0.14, 56.7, 56.8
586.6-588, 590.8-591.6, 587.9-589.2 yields 0.05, 57.6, 56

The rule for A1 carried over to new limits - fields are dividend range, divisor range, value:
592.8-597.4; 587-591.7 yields 1.13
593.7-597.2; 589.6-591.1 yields 1.15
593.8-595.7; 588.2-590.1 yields 1.20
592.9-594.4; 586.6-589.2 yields 1.10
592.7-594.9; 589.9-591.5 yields 1.11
